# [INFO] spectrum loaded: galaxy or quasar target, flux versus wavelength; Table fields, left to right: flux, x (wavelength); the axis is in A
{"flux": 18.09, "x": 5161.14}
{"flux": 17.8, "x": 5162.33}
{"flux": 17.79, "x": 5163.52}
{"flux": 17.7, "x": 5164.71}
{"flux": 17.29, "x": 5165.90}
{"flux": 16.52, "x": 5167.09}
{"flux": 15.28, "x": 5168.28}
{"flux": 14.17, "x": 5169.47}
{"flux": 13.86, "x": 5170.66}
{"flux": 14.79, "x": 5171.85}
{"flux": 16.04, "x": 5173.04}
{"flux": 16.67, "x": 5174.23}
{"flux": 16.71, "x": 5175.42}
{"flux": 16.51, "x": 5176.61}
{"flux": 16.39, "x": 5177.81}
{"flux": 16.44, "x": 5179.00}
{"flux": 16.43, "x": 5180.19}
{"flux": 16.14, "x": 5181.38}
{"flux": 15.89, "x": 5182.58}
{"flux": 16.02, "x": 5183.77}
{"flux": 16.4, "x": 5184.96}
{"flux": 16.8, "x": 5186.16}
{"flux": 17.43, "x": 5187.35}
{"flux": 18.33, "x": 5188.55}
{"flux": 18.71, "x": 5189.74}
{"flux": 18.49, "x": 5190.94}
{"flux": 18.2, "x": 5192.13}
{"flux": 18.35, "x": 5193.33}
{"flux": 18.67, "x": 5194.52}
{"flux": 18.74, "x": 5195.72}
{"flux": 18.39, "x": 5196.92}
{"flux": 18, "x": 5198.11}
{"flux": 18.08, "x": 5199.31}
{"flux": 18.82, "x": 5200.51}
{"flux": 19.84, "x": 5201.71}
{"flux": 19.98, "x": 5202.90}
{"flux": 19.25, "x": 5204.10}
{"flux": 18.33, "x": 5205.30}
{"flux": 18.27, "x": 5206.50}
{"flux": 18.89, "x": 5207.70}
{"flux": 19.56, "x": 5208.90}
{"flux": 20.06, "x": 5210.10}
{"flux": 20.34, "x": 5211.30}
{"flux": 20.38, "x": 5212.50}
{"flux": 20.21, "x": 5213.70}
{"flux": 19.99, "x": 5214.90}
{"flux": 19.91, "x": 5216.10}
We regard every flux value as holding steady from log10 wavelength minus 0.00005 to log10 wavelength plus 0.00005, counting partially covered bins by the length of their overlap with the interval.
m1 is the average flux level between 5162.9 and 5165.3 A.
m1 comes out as 17.7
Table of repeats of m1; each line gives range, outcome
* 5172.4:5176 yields 16.5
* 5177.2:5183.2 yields 16.2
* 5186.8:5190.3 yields 18.2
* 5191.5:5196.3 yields 18.5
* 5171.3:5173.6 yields 15.4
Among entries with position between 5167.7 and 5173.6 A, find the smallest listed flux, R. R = 13.86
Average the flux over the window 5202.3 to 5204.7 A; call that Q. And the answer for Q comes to 19.7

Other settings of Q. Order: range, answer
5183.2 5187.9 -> 16.7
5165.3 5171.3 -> 15.4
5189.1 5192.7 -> 18.5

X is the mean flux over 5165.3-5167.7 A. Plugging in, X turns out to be 16.9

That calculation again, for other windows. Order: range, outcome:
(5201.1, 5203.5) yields 19.9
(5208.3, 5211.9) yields 20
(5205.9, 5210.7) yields 19.2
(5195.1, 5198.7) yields 18.4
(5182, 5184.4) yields 16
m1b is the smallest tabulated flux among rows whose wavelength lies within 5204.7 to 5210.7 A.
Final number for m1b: 18.27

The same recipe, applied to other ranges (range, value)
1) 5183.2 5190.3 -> 16.02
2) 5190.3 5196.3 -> 18.2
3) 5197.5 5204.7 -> 18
